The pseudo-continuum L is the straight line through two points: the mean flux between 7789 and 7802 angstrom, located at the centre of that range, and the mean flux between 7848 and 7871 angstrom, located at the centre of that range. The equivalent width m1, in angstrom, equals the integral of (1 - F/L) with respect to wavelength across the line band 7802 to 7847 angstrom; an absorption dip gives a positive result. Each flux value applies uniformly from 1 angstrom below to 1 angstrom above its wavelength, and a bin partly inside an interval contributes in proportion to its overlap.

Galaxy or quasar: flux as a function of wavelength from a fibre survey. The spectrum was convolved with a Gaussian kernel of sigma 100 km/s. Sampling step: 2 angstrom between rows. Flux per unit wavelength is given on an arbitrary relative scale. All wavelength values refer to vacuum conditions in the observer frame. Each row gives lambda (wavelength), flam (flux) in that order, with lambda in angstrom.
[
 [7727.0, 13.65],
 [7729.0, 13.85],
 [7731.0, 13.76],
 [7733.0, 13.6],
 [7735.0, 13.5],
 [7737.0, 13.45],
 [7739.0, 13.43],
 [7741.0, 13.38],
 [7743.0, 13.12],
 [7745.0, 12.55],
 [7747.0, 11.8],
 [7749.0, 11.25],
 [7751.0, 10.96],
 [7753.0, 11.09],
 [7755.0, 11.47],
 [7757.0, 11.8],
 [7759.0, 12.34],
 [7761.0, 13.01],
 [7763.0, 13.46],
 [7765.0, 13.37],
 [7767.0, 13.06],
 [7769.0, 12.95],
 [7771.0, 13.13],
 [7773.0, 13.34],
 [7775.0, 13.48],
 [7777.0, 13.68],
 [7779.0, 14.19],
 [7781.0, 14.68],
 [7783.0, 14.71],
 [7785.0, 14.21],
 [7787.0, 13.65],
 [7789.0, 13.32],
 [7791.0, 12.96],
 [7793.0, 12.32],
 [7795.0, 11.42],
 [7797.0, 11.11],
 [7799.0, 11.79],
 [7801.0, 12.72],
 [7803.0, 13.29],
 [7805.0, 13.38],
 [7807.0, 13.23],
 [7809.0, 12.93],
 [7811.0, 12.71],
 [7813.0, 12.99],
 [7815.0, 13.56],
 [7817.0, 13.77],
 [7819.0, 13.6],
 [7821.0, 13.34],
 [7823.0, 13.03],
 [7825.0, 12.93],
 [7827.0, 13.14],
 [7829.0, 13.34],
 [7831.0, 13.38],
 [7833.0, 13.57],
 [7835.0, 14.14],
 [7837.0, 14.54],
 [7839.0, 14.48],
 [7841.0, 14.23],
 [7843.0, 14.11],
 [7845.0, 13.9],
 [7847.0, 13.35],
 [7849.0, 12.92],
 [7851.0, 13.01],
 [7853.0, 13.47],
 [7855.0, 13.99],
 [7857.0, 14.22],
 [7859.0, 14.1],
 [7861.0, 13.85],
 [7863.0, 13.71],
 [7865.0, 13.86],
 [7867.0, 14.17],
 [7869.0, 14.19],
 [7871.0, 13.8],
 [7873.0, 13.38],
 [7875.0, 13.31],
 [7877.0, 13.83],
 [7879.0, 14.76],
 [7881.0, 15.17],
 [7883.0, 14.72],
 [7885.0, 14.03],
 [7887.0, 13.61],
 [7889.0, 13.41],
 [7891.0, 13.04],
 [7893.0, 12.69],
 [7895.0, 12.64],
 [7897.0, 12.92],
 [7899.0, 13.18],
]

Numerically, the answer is -2.2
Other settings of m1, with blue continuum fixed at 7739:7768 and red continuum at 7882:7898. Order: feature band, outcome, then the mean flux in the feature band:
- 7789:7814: 0.2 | 12.6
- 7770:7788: -1.9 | 13.9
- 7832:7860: -1.7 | 13.9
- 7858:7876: -0.8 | 13.8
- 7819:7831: -0.3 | 13.2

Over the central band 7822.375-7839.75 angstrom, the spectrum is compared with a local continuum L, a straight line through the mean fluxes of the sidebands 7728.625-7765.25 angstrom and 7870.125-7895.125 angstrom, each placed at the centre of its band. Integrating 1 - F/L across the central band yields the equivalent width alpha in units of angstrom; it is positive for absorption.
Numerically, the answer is -0.36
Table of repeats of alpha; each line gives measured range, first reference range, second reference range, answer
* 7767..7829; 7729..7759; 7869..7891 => -0.37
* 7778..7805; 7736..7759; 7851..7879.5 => -0.62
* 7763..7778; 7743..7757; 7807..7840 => -1.41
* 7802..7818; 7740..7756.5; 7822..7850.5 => -0.12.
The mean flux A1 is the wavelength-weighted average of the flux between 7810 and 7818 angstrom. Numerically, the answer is 13.3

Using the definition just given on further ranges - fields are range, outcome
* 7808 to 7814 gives 12.9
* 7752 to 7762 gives 11.9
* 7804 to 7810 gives 13.2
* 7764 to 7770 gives 13.1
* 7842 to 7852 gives 13.5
